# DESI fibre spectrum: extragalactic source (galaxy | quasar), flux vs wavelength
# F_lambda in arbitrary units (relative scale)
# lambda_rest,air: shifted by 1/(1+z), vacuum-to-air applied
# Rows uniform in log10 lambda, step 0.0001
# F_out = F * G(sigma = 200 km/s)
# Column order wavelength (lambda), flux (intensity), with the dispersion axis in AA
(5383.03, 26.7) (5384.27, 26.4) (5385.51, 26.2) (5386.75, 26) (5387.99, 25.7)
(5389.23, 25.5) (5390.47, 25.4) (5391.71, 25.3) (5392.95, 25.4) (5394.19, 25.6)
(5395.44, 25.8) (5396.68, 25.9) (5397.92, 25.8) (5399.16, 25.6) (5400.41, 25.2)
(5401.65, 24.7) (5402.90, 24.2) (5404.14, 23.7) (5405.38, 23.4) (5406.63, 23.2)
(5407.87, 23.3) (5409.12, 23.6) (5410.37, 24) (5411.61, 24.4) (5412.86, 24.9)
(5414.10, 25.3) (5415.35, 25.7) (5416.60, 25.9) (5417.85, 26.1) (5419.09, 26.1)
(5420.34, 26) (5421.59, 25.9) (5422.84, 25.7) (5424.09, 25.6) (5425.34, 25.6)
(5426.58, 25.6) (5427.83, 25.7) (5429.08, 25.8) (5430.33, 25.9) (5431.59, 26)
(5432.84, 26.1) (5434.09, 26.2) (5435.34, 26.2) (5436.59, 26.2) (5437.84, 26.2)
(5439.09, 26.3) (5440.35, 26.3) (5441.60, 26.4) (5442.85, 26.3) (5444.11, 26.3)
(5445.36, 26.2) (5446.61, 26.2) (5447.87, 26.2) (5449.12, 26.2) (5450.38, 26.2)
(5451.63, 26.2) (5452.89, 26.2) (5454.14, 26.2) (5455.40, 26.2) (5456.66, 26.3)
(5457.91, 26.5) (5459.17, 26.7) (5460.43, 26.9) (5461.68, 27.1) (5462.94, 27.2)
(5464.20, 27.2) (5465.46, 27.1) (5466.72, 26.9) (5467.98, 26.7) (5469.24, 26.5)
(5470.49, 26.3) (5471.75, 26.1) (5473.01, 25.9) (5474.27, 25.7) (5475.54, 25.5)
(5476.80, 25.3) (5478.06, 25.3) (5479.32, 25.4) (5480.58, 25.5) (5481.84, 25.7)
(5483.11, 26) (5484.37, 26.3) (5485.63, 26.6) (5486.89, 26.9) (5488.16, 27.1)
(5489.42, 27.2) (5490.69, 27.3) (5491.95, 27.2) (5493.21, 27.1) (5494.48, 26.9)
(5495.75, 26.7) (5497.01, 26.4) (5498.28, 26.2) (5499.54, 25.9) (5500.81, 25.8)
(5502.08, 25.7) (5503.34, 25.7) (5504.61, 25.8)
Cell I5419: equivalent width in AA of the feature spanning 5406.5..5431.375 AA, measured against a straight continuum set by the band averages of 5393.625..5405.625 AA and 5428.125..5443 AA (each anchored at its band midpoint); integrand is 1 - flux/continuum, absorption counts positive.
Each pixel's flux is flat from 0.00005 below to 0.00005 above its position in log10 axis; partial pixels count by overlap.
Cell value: 0.4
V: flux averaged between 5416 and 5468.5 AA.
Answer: 26.3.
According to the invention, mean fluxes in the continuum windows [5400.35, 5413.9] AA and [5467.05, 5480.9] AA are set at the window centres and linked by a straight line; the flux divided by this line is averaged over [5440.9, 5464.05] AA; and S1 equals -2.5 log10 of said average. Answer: -0.05 mag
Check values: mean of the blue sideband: 24.1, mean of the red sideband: 25.9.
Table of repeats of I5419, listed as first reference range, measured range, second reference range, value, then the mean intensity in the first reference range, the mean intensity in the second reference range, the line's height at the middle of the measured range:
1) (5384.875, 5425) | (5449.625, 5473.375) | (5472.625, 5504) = -0.6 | 25.2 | 26.2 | 25.9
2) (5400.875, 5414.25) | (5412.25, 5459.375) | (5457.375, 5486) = -1.9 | 24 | 26.3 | 25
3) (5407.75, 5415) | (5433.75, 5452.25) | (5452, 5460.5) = -0.3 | 24.4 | 26.4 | 25.8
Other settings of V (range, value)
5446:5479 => 26.3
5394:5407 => 24.8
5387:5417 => 24.9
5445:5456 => 26.2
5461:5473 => 26.8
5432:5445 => 26.3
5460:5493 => 26.4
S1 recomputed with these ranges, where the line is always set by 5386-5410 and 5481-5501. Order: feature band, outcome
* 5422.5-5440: -0.02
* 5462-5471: -0.03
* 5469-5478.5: 0.02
